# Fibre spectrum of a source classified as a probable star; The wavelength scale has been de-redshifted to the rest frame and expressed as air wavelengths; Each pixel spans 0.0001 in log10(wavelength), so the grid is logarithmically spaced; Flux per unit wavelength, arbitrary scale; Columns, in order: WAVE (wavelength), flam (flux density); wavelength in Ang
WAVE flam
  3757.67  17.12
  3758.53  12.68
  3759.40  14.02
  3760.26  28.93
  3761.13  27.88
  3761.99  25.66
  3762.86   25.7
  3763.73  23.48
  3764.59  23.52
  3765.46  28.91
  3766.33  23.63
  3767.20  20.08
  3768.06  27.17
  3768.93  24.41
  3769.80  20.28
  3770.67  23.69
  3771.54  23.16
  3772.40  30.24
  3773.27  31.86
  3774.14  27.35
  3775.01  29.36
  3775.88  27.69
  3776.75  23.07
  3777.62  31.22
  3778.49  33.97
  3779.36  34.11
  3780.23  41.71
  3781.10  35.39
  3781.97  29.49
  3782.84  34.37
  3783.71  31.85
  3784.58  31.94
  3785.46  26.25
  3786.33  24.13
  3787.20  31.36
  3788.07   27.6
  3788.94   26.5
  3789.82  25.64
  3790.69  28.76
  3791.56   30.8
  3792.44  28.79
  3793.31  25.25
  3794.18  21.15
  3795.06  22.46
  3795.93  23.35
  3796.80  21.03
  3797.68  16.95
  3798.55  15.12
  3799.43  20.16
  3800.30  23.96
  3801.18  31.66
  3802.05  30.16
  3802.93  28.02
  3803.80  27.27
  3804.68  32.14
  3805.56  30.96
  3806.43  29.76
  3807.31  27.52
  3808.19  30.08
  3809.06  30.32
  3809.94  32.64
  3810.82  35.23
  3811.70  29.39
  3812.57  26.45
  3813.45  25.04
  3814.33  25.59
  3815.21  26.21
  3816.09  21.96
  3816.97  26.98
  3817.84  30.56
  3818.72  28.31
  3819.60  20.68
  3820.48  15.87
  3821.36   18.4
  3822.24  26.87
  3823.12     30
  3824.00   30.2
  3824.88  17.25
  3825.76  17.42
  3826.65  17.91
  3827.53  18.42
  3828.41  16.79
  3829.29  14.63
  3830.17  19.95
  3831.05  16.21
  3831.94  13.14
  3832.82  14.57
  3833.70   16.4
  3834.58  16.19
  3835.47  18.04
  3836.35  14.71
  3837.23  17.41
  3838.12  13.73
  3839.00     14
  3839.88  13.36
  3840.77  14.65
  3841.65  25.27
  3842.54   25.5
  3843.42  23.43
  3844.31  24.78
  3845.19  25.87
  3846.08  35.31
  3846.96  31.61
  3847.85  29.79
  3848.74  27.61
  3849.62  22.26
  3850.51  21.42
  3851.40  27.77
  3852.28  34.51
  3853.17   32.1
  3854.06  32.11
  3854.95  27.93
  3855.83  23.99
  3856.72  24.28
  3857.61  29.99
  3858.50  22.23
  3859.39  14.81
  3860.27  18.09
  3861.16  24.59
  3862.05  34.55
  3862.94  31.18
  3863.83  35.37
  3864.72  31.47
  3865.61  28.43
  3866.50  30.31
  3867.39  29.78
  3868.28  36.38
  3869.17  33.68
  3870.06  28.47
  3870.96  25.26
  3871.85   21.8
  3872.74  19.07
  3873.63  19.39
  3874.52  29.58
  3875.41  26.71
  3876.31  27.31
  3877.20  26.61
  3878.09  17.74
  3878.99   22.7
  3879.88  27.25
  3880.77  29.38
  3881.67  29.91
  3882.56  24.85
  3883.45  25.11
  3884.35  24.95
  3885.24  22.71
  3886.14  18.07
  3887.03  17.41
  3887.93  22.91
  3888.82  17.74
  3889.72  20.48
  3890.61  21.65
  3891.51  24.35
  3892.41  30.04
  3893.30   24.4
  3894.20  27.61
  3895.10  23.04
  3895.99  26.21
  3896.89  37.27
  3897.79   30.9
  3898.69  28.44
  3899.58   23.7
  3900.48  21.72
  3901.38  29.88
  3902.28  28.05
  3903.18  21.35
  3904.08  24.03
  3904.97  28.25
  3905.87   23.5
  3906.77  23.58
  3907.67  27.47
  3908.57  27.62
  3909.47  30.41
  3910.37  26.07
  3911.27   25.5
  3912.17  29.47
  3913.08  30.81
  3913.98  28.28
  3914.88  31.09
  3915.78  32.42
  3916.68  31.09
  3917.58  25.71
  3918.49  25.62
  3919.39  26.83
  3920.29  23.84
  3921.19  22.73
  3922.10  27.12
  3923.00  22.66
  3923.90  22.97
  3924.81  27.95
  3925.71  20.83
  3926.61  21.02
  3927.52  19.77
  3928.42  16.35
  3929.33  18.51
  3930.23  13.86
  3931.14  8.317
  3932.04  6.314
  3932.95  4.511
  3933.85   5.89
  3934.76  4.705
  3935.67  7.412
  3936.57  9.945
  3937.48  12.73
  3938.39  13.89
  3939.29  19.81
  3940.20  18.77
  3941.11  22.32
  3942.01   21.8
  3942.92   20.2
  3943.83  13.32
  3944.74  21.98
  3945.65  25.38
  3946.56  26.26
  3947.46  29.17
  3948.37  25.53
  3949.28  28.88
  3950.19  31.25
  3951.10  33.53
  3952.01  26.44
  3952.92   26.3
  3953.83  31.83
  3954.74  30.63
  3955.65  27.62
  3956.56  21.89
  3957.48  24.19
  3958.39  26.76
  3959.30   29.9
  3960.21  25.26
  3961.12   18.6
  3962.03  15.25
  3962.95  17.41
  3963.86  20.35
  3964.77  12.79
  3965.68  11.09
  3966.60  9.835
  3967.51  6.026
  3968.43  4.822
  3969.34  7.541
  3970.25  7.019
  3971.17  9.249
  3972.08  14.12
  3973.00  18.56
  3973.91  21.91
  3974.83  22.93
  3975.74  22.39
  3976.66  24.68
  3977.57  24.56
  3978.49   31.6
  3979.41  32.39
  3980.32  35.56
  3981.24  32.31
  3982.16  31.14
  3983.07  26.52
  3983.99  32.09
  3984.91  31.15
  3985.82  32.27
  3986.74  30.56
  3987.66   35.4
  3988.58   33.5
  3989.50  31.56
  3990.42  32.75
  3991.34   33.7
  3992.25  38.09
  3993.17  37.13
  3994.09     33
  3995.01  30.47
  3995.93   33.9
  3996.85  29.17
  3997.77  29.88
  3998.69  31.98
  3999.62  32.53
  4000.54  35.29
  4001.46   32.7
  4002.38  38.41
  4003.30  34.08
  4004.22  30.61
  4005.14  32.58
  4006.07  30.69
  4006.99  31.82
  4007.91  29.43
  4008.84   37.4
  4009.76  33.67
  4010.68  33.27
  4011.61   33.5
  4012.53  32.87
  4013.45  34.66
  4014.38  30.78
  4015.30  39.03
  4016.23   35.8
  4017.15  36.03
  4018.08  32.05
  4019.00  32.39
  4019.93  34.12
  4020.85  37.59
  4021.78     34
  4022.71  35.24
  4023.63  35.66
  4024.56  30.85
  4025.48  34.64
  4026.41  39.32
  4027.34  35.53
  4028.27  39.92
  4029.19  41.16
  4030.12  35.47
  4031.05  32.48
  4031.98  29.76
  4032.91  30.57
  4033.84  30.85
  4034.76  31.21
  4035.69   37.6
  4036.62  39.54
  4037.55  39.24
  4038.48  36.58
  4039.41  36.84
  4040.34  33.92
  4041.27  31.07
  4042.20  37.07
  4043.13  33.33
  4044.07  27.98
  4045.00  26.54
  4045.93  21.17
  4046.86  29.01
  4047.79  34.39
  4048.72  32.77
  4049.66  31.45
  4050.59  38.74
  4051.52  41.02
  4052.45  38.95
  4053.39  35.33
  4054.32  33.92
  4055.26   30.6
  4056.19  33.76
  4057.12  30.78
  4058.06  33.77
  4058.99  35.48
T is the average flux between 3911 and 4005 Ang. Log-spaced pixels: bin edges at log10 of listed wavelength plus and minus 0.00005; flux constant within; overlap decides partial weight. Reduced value 24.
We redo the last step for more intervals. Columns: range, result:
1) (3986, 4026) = 33.6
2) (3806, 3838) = 22.6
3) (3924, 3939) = 13.5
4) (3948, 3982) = 22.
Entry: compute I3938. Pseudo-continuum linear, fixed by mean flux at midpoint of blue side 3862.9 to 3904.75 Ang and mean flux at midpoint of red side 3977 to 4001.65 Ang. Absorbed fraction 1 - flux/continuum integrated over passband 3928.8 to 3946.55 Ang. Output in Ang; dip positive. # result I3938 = 9.0 Ang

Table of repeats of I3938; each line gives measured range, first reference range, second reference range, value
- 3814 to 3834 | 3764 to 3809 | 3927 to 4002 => 4.1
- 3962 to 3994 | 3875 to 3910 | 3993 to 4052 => 7.4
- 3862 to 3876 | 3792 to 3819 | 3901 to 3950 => -2.6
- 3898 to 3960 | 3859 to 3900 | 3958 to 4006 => 7.0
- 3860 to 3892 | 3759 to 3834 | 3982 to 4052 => 3.1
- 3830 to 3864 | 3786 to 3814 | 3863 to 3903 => 4.1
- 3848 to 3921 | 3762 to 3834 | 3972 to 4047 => 5.2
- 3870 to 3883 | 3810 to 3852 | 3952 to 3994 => -1.1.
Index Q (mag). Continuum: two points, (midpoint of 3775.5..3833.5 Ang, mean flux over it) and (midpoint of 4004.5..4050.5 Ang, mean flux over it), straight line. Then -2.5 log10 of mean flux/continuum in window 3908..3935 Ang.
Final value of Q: 0.329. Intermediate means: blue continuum 25.8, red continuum 33.8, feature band 22.1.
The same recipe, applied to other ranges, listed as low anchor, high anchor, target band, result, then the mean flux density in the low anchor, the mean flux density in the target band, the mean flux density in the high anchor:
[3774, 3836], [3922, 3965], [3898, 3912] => -0.20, 25.5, 26.1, 20.4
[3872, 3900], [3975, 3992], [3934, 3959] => 0.28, 24.7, 22.2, 30.8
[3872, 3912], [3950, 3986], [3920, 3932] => 0.20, 25.1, 19.9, 22.6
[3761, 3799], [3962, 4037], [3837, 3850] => 0.20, 27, 23.1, 29.6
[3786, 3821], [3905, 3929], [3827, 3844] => 0.45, 26.4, 17.2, 25.8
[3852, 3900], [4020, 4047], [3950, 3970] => 0.42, 26.2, 20.6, 34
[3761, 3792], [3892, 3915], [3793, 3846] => 0.21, 28.1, 22.9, 27.2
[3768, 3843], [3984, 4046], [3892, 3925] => 0.09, 24.8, 27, 33.7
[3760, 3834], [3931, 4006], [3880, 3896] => 0.04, 25.8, 23.9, 24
